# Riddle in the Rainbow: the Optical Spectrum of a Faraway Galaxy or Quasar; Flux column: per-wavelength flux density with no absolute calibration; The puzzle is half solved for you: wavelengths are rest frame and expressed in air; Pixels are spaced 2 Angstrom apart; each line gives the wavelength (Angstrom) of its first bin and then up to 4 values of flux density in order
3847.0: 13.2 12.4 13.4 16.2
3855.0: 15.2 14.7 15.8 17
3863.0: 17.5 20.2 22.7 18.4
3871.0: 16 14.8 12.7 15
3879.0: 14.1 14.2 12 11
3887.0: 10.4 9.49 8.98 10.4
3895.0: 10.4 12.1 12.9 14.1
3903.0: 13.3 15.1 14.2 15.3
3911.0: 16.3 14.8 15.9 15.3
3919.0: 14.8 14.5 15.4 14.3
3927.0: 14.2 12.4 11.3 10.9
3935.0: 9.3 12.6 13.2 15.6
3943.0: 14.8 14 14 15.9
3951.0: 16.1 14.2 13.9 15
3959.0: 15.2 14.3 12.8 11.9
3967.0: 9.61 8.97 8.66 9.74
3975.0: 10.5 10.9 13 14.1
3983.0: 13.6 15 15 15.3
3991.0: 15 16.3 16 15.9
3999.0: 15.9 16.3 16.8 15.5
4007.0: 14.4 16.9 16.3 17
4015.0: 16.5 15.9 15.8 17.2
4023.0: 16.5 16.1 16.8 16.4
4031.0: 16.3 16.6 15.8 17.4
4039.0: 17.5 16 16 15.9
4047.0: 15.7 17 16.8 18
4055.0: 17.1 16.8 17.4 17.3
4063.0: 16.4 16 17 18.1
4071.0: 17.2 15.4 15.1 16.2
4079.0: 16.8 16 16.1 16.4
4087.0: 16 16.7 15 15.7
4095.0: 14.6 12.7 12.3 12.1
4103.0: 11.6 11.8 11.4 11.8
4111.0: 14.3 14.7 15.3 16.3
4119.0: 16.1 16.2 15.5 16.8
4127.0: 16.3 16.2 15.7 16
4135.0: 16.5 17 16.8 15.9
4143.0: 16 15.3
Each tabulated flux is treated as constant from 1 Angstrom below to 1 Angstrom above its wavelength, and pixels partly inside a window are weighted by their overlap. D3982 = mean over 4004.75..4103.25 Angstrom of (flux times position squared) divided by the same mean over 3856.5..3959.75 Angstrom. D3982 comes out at 1.22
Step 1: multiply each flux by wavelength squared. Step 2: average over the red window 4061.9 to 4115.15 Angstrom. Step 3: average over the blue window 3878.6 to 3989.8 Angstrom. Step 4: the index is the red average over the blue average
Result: 1.2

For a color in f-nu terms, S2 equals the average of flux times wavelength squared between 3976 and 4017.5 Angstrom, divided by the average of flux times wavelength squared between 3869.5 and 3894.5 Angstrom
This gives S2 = 1.30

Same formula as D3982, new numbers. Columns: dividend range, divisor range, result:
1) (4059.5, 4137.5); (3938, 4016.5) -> 1.15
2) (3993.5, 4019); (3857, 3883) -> 1.06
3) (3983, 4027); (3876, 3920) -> 1.28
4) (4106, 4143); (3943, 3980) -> 1.32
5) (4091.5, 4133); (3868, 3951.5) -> 1.18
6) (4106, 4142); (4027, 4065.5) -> 0.97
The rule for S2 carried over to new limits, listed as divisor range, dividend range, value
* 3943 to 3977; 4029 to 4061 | 1.36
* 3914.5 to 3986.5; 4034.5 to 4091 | 1.33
